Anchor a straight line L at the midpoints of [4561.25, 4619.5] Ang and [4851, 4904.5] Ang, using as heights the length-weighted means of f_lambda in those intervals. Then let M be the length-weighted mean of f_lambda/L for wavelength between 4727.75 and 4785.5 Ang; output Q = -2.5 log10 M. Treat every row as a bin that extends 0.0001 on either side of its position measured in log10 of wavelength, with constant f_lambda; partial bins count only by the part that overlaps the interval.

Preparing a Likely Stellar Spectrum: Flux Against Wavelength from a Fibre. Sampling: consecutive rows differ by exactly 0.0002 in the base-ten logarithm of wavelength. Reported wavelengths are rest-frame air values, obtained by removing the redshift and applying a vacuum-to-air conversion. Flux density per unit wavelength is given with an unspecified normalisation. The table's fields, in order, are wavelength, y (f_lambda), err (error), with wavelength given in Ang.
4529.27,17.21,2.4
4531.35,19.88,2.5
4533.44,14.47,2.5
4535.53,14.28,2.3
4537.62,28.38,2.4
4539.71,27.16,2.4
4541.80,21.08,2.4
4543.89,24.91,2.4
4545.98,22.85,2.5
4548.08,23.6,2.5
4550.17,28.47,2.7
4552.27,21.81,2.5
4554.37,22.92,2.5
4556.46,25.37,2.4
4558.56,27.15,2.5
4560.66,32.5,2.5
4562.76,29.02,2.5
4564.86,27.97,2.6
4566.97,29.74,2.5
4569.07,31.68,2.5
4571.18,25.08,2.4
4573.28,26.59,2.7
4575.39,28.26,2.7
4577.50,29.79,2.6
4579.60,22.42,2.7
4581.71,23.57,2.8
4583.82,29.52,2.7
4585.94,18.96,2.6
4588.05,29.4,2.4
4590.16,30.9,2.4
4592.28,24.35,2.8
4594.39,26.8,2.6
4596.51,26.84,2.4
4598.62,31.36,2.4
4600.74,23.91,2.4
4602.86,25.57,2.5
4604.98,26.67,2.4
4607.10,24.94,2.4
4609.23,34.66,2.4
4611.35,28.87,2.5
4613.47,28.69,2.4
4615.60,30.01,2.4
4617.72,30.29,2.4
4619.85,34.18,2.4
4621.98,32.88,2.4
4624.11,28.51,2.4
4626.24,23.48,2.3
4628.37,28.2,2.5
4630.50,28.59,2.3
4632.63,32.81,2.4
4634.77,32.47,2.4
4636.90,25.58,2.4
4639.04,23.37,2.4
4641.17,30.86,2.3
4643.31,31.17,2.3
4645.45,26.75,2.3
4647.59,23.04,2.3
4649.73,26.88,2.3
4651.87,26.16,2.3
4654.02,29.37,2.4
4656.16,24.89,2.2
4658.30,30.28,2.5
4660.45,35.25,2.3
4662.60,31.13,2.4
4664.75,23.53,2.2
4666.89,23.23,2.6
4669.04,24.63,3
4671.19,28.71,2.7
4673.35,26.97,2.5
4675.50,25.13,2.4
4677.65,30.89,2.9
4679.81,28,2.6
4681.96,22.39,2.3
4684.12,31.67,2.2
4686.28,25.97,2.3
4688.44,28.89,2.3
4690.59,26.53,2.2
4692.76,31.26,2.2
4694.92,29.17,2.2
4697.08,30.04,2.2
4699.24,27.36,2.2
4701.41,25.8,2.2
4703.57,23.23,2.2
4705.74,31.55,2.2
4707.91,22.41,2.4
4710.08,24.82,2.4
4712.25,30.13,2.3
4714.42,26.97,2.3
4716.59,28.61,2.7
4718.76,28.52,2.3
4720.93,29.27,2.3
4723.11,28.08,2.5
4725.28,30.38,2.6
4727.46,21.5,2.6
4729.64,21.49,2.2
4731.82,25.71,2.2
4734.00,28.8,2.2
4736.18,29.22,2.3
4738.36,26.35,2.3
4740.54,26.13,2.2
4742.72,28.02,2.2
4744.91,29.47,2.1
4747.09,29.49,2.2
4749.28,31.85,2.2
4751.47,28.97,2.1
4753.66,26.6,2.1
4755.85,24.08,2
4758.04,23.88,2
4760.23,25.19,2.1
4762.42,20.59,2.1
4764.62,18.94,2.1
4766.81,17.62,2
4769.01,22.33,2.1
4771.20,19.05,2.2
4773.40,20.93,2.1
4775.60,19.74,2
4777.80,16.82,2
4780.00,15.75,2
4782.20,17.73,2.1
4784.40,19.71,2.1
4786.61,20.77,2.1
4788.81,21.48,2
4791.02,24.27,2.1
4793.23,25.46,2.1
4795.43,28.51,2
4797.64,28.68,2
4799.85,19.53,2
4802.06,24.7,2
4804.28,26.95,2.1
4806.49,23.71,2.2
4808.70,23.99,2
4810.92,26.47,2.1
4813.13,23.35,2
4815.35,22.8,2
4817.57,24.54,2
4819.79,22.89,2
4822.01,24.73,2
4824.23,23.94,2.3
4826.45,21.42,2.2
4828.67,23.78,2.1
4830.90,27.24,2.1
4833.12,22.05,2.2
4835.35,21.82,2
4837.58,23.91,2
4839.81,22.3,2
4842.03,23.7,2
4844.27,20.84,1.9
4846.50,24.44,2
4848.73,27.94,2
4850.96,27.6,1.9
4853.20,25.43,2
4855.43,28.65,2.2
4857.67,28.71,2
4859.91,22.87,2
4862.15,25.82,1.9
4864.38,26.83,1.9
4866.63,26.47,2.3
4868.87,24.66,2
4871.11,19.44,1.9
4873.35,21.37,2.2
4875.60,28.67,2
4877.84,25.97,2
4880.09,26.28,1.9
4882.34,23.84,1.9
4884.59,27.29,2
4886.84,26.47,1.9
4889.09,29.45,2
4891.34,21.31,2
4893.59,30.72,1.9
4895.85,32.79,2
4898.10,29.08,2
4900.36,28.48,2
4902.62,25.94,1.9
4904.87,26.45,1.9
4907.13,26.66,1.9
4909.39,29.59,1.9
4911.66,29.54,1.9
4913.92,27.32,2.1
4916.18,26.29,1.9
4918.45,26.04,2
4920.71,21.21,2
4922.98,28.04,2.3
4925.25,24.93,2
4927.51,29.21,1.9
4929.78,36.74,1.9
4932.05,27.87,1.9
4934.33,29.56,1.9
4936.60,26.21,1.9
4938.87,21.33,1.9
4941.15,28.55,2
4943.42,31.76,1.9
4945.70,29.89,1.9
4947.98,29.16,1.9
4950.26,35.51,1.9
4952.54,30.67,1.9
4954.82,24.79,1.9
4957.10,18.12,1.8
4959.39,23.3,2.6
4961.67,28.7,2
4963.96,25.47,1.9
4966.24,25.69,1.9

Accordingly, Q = 0.15 mag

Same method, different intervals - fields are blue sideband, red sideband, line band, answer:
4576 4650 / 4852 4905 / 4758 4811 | 0.22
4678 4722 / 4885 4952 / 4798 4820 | 0.16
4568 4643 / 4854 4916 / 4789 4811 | 0.09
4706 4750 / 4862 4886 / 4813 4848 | 0.11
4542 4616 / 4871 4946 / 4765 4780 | 0.38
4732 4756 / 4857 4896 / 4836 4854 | 0.08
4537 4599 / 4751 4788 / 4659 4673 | -0.16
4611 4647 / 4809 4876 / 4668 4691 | 0.03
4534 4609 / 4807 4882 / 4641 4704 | -0.09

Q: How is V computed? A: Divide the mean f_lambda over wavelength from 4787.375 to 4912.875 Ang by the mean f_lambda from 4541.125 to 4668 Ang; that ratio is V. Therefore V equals 0.92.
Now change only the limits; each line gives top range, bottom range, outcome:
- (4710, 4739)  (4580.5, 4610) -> 1.01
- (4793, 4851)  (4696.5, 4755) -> 0.89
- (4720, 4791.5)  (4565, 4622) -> 0.86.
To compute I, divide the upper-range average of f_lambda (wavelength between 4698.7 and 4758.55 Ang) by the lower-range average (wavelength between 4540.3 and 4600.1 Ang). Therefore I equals 1.02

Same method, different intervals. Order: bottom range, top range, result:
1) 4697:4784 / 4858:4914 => 1.06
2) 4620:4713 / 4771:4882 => 0.85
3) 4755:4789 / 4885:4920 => 1.37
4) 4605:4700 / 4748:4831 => 0.81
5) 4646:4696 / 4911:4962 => 1.00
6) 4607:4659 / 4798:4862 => 0.85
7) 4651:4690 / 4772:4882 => 0.86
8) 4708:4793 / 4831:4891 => 1.03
